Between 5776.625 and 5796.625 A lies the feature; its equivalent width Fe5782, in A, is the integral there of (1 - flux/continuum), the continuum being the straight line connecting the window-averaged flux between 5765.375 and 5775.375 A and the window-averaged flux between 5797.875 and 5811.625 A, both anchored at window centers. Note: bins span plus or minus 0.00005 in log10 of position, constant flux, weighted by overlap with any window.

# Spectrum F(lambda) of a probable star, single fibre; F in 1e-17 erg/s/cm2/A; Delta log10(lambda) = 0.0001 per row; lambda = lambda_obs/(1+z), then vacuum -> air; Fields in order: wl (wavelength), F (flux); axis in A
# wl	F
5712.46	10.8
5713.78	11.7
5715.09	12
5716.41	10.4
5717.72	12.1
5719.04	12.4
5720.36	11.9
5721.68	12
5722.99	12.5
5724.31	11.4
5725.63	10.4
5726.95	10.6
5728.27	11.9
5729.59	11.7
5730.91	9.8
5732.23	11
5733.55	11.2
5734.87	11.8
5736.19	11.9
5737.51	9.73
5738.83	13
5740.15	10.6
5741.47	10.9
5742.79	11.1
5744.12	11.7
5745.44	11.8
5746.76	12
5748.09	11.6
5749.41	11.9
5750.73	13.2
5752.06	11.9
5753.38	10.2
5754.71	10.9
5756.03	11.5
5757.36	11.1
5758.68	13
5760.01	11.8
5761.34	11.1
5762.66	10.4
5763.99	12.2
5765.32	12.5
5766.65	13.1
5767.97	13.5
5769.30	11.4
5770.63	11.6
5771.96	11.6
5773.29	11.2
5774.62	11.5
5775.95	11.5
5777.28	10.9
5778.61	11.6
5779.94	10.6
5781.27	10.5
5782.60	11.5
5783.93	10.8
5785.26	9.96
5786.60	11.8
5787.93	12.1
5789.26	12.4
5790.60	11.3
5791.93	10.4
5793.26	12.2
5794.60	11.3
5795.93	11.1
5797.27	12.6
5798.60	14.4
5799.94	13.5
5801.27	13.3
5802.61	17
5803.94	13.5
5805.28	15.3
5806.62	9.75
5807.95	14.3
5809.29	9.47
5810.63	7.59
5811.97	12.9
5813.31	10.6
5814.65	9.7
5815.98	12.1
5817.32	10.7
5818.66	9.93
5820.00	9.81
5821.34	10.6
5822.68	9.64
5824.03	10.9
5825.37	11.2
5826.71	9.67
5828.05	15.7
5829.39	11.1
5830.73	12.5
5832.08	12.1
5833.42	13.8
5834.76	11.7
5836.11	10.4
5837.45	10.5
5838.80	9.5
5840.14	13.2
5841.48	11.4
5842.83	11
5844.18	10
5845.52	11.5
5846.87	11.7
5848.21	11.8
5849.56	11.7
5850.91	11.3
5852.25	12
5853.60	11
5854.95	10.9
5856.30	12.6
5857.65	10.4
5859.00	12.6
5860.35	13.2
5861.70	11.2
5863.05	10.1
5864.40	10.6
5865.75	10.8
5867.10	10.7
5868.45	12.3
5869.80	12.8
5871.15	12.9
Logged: 1.87 A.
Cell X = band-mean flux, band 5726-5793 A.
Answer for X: 11.5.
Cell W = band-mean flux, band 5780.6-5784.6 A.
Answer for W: 10.9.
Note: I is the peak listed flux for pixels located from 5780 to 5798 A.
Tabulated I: 12.6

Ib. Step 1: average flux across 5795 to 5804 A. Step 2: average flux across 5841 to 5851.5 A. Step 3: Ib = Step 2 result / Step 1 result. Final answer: 0.8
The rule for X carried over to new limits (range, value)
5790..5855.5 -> 11.6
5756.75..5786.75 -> 11.5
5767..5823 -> 11.6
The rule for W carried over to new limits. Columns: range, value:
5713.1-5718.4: 11.6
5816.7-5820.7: 10.1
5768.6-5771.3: 11.5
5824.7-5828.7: 12.2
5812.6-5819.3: 10.6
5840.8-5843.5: 11.2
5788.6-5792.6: 11.4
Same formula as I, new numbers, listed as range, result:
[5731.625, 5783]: 13.5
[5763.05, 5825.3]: 17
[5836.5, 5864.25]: 13.2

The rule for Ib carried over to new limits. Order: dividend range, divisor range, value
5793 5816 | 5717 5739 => 1.07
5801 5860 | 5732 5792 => 1.00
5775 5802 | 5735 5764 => 1.02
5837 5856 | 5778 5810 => 0.93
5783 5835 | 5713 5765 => 1.02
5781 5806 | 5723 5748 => 1.10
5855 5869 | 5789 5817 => 0.94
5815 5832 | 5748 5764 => 0.96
